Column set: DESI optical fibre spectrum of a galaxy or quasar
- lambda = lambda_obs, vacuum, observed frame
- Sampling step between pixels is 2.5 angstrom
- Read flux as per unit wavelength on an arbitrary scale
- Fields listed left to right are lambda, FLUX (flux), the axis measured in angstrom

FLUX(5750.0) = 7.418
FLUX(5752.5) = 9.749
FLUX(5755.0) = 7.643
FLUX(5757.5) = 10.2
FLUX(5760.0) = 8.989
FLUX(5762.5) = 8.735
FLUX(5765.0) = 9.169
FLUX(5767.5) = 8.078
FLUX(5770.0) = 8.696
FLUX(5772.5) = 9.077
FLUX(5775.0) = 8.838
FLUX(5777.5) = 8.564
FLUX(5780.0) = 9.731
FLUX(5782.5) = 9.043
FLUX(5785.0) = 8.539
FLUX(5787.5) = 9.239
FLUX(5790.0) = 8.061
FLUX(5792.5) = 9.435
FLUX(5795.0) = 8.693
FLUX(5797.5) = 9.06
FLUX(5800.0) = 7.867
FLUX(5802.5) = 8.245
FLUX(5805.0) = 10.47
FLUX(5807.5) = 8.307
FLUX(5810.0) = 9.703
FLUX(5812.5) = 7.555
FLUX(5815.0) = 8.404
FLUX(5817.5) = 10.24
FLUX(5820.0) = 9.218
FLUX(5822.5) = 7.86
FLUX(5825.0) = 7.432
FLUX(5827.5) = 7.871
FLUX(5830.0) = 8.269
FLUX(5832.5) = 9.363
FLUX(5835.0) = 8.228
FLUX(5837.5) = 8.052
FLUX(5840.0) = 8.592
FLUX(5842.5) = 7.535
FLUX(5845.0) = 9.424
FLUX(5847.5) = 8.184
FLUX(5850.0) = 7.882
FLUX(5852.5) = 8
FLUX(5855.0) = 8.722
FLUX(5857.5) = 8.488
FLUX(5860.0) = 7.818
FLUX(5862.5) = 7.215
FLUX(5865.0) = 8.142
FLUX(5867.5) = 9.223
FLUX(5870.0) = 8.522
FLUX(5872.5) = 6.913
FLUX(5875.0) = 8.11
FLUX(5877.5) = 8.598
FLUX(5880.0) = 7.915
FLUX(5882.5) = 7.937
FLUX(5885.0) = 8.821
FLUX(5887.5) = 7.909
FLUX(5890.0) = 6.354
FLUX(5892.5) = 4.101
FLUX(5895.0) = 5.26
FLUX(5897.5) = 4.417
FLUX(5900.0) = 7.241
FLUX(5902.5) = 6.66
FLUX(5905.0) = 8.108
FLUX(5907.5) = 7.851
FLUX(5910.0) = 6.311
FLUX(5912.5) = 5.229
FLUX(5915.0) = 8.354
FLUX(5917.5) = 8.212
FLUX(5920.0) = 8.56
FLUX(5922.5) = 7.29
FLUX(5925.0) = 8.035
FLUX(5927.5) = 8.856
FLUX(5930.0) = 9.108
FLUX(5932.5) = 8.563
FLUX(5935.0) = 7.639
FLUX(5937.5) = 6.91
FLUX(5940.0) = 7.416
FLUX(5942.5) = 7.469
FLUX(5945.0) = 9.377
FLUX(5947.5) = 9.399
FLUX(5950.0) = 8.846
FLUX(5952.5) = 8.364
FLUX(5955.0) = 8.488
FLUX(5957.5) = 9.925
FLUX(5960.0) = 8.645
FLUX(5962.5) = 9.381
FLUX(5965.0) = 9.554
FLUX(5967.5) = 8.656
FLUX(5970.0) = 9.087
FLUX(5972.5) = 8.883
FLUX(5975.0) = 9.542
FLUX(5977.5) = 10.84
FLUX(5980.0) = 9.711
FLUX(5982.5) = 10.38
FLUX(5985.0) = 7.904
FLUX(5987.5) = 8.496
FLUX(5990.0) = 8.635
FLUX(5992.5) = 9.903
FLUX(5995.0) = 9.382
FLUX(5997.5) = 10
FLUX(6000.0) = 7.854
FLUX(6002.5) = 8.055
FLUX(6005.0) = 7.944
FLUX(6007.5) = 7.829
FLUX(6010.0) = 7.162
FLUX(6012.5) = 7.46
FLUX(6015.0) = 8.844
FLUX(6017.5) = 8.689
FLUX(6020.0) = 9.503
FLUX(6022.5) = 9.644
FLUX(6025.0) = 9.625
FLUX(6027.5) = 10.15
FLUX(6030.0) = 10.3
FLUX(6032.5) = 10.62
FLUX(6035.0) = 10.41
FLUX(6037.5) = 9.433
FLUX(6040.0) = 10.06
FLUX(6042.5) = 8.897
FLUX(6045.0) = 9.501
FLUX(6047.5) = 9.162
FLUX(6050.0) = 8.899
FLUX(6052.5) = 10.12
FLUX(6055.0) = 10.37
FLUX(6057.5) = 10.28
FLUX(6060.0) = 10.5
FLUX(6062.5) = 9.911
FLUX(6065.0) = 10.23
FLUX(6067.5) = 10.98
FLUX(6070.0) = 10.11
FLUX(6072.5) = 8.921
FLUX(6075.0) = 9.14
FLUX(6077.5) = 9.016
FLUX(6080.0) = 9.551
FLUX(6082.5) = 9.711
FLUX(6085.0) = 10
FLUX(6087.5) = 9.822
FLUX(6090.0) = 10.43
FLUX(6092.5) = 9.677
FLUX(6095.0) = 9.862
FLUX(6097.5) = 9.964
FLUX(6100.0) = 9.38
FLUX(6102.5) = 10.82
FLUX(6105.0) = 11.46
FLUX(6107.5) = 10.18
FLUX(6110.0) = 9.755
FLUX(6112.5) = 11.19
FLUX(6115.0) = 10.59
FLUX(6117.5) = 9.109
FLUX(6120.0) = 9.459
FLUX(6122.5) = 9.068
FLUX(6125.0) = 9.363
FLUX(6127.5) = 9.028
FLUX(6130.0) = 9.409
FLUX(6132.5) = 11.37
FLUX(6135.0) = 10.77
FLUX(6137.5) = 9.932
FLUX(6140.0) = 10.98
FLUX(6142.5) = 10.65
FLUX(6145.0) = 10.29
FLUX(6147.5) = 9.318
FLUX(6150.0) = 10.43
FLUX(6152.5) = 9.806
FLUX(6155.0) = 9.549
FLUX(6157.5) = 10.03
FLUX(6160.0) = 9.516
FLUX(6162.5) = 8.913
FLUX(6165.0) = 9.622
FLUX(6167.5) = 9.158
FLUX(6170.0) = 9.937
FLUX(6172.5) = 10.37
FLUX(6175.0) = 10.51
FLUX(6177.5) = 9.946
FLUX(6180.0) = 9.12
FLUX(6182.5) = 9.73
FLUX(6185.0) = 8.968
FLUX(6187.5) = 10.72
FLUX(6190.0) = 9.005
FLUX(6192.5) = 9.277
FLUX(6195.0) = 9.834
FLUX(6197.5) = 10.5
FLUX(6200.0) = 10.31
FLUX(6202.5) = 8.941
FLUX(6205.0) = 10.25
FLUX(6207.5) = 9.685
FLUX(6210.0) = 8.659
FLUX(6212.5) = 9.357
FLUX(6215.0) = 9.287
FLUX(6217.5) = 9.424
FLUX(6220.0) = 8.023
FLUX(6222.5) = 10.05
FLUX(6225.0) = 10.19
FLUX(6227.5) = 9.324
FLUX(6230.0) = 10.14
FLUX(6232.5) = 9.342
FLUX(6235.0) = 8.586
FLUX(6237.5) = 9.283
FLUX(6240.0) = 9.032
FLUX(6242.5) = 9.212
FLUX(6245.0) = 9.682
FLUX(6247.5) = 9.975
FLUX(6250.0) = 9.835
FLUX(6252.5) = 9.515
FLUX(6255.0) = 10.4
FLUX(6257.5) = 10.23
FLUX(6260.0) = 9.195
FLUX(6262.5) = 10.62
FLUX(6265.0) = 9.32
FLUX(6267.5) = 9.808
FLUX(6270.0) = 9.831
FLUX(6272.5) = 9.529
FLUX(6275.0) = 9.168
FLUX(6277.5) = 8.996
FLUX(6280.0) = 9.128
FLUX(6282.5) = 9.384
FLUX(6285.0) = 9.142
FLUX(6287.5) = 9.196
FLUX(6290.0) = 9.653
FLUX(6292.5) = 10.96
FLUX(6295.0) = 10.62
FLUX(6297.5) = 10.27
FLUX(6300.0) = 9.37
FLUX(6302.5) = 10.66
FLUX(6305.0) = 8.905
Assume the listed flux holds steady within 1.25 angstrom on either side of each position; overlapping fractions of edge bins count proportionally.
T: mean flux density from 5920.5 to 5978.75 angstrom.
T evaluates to 8.71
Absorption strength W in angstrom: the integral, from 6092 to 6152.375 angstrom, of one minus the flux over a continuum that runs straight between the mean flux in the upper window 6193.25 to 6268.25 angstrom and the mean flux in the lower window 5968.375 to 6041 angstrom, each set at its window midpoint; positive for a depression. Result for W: -4.4 angstrom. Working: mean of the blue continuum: 9.18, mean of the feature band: 10.1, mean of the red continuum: 9.6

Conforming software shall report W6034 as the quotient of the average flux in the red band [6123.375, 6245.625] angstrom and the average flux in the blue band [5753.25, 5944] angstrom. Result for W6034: 1.2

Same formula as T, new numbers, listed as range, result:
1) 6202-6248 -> 9.39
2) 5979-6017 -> 8.63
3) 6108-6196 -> 9.85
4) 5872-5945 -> 7.42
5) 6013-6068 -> 9.78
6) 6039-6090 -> 9.77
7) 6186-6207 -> 9.84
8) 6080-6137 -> 10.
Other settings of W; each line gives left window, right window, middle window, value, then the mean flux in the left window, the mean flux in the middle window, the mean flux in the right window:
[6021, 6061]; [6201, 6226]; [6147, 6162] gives -0.3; 9.87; 9.75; 9.39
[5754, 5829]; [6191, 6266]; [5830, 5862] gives 2.0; 8.77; 8.33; 9.58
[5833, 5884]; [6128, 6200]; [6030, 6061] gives -2.1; 8.2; 9.87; 9.91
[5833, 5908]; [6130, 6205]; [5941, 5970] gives -2.0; 7.69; 8.91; 9.91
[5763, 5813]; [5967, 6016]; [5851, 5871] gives 1.3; 8.84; 8.26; 8.83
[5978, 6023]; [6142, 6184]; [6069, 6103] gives -1.5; 8.76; 9.72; 9.8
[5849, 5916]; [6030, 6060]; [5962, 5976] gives -0.7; 7.41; 9.17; 9.85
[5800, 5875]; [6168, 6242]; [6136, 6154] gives -1.6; 8.4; 10.2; 9.57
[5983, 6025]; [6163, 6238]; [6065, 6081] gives -1.2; 8.64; 9.67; 9.58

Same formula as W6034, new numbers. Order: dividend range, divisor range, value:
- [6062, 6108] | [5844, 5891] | 1.23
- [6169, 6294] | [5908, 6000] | 1.11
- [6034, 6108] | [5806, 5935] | 1.25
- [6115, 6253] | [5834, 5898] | 1.25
